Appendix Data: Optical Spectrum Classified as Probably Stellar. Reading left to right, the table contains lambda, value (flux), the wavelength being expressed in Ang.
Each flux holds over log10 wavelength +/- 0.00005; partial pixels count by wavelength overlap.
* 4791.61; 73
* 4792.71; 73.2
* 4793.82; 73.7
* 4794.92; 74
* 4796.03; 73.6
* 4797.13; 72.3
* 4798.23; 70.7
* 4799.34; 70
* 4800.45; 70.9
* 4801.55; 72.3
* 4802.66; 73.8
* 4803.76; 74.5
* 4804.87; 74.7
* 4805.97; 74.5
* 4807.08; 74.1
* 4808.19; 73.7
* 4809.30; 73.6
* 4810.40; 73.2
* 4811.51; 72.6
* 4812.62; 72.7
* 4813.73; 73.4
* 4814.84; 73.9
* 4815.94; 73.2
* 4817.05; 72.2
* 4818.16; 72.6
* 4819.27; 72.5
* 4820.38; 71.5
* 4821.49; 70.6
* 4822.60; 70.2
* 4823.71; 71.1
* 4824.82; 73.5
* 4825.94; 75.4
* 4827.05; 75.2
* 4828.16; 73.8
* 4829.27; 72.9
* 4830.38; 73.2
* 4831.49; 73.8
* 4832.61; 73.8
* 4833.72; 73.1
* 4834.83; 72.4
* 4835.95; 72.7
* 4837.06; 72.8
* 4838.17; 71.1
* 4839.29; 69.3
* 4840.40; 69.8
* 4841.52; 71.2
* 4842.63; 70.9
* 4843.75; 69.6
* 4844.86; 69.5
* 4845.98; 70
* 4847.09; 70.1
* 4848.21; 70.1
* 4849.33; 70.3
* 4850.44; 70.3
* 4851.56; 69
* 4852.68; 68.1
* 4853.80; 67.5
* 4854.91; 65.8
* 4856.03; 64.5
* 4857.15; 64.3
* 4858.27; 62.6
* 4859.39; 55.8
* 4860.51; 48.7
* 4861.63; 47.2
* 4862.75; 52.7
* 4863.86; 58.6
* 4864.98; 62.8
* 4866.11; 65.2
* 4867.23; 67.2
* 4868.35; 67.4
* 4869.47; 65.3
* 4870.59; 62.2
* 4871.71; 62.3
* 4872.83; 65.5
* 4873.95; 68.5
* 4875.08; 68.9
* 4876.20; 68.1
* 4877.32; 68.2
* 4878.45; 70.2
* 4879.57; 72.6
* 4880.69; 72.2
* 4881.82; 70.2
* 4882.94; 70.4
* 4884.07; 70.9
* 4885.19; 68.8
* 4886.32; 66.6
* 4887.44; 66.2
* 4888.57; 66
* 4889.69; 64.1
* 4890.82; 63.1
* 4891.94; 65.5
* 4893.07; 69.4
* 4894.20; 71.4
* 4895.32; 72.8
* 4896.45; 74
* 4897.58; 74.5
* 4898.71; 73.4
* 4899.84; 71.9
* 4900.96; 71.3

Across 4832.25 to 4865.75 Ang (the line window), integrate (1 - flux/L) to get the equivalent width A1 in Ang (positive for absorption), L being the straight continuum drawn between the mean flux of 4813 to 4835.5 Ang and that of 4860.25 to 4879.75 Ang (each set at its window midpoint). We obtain 0.7 Ang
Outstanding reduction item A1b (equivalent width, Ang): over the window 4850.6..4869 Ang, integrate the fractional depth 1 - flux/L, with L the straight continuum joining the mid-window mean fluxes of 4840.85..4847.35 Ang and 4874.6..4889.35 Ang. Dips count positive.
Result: 2.1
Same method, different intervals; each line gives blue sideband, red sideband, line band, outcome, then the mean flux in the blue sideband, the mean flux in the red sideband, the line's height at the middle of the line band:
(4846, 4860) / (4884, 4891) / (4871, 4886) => -0.54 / 66.6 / 66.4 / 66.5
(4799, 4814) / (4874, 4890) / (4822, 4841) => -0.22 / 73.2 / 68.9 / 71.7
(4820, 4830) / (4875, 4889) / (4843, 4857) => 0.50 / 72.7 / 69.2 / 71.2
